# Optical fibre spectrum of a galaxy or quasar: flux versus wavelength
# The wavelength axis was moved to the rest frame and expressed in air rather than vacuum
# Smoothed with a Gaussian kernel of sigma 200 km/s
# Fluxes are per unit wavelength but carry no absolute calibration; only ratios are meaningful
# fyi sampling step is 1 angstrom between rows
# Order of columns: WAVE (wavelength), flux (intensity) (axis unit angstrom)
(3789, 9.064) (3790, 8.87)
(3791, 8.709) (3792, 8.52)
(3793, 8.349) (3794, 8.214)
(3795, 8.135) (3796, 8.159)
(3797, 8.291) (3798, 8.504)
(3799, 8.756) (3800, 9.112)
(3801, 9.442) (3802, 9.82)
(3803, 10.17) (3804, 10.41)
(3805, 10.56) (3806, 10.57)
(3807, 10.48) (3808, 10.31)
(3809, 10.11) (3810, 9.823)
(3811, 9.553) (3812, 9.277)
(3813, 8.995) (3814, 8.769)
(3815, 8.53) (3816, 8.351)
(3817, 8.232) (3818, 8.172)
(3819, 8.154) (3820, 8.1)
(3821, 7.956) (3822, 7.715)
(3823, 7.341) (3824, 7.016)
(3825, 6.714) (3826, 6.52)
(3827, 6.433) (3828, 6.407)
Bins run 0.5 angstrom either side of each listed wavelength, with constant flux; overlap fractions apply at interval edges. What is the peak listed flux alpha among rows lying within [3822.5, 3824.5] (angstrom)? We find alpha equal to 7.341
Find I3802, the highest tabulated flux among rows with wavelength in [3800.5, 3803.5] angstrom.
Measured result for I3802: 10.17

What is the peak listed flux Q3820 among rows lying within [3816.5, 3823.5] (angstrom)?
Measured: 8.232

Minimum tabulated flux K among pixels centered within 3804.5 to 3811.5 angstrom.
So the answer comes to 9.553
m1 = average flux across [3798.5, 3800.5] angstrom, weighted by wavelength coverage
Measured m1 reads 8.93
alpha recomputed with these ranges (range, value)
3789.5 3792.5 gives 8.87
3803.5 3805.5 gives 10.56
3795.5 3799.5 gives 8.756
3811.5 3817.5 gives 9.277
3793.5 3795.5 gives 8.214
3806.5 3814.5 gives 10.48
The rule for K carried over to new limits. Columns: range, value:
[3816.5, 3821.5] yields 7.956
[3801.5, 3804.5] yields 9.82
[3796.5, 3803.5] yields 8.291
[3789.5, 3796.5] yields 8.135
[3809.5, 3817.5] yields 8.232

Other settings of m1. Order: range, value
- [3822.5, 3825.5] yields 7.02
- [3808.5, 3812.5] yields 9.69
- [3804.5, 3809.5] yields 10.4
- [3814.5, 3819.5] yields 8.29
